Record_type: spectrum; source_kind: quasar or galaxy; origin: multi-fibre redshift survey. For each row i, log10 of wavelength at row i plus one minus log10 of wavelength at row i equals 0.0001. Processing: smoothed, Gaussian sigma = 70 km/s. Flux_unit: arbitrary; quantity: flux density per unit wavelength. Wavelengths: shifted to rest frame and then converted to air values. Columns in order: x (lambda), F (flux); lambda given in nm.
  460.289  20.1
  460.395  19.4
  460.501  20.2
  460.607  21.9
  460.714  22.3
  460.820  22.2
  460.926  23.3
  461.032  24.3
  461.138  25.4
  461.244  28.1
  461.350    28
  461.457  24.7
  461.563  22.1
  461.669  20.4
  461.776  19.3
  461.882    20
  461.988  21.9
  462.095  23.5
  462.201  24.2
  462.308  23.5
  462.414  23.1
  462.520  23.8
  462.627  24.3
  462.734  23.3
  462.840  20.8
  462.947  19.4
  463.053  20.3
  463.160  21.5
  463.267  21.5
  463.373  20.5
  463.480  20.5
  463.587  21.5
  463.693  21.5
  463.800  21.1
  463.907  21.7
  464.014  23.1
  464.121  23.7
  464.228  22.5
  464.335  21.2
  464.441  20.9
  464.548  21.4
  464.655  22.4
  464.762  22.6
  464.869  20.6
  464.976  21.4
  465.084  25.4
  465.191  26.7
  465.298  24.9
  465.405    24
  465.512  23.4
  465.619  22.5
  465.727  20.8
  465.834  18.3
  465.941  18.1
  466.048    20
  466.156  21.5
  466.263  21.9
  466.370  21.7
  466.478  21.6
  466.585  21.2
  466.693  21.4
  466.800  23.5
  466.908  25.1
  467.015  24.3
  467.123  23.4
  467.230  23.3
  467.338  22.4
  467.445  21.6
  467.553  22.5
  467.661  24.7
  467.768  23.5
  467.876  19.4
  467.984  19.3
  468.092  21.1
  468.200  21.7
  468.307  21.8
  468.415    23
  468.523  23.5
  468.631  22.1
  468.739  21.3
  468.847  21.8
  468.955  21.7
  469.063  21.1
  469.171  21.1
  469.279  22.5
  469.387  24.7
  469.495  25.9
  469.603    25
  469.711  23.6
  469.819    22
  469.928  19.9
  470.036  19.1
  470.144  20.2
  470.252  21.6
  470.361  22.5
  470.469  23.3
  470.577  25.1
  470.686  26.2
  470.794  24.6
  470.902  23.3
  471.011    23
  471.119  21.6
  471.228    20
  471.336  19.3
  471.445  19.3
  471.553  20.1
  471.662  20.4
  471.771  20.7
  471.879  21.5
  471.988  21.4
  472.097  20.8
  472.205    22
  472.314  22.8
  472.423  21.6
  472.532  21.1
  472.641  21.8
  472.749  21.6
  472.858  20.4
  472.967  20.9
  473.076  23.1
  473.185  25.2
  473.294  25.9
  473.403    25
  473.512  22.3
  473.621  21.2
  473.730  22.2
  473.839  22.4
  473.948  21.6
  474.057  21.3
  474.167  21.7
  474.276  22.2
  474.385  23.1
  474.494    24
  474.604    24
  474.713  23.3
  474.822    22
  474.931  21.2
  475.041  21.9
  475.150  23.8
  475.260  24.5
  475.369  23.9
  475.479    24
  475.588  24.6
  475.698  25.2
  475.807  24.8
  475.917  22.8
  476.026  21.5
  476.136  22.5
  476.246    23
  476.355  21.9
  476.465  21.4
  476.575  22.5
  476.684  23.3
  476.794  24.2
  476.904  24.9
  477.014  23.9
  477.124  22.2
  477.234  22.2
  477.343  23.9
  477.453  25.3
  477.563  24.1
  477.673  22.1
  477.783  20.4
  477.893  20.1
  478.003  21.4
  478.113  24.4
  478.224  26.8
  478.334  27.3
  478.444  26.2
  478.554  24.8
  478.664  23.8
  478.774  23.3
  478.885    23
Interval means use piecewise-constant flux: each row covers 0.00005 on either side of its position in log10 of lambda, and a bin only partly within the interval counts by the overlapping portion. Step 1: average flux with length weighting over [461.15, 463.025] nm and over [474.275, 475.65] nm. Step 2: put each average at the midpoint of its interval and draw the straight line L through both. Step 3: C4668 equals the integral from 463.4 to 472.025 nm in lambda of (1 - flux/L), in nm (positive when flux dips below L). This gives 0.38 nm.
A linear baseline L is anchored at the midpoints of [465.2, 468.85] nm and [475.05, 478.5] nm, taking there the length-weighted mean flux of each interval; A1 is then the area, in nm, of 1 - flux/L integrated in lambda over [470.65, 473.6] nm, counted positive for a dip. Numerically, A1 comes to 0.11 nm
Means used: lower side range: 22.1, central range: 22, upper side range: 23.5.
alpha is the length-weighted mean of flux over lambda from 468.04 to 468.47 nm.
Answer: 21.9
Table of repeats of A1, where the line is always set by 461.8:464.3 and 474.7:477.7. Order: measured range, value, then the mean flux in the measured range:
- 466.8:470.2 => 0.03 nm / 22.4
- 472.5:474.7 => 0.04 nm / 22.6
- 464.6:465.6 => -0.06 nm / 23.4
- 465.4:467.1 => 0.04 nm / 21.8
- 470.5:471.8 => 0.04 nm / 22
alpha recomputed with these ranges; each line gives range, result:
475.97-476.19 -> 22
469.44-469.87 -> 24.2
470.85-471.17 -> 22.6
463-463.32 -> 21.1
